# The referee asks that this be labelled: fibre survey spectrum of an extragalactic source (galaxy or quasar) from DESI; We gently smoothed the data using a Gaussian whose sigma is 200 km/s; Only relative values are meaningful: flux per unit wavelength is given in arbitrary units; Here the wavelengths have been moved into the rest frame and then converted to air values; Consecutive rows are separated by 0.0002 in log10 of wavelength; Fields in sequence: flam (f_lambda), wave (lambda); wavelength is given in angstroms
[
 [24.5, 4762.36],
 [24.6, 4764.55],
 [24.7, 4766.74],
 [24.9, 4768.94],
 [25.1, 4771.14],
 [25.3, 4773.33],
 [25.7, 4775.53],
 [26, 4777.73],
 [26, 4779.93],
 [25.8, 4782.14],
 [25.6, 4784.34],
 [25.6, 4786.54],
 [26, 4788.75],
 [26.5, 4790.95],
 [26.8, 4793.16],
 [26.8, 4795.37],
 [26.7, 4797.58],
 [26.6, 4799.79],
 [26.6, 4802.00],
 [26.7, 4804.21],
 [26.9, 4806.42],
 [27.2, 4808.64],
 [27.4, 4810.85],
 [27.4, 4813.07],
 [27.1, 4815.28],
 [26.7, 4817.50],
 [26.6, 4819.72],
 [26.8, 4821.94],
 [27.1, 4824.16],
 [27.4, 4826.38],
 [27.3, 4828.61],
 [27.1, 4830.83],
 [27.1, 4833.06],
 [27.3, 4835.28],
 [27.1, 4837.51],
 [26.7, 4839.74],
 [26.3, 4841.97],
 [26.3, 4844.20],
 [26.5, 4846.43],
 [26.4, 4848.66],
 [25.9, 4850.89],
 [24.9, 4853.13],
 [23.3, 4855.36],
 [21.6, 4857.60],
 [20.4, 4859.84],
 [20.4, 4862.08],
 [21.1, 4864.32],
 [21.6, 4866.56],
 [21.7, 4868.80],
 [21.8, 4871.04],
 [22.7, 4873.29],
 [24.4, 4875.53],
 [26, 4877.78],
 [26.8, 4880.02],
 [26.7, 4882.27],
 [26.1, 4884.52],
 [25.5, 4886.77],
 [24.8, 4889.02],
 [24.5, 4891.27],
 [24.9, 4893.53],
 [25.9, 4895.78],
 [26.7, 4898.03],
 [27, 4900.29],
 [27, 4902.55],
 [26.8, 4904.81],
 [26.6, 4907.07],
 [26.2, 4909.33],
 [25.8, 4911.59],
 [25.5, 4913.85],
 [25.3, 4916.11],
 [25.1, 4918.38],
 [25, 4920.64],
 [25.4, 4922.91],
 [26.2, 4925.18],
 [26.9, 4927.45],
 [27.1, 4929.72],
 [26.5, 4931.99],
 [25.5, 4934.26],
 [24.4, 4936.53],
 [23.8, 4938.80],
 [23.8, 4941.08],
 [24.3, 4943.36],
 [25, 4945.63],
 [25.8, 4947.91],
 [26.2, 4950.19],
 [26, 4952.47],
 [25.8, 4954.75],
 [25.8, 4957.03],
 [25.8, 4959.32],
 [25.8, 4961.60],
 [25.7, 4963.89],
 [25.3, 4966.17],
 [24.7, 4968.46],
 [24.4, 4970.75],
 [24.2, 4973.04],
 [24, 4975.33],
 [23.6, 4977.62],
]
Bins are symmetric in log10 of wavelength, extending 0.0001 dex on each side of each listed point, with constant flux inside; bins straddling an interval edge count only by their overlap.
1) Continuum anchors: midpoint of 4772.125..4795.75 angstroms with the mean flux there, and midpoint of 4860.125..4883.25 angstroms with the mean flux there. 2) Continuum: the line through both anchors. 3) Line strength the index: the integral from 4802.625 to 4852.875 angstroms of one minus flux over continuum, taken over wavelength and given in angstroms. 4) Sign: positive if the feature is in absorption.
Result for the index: -4.6 angstroms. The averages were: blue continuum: 26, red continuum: 23.2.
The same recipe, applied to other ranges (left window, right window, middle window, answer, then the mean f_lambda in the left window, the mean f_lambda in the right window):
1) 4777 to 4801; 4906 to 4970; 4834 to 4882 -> 2.98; 26.2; 25.5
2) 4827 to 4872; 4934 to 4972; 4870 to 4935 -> -2.10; 24.6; 25.2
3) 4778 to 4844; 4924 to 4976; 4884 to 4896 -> 0.35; 26.7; 25.4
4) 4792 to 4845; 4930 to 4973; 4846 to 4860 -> 1.17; 26.9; 25.3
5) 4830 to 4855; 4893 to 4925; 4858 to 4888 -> 3.16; 26.4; 26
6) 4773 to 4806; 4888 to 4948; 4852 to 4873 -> 3.23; 26.2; 25.6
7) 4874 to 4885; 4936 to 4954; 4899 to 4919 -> -0.56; 25.9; 25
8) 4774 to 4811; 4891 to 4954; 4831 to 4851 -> -0.43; 26.4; 25.7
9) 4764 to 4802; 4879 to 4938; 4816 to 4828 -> -0.50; 25.8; 25.9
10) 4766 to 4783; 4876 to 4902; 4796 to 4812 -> -0.83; 25.4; 25.9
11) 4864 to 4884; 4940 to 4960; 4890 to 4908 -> -1.35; 23.8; 25.4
